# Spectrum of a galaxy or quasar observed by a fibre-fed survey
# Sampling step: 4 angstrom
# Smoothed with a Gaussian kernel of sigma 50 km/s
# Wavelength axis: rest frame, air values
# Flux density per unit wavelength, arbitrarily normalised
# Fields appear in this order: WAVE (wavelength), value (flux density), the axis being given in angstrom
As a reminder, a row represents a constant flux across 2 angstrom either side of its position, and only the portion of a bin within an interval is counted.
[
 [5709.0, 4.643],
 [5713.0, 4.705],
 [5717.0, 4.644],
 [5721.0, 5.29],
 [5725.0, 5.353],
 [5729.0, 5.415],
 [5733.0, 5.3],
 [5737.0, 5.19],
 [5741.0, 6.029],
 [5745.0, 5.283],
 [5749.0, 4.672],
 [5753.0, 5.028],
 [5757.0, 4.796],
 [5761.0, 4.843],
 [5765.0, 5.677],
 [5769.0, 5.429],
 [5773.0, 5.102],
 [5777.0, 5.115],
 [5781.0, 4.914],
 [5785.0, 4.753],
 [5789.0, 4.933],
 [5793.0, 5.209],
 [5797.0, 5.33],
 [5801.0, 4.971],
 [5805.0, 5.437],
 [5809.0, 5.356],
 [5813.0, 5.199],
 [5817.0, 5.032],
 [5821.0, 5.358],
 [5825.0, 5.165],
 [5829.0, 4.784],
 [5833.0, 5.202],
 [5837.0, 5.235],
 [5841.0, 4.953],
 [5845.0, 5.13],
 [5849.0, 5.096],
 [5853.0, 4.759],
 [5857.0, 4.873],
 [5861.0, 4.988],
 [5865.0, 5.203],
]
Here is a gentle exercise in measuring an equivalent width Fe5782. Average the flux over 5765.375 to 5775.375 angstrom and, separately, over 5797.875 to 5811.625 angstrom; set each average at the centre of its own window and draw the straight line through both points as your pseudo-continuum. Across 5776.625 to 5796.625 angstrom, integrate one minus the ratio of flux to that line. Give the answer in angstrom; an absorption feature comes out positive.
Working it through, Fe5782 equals 1.1 angstrom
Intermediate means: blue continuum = 5.33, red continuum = 5.26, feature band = 5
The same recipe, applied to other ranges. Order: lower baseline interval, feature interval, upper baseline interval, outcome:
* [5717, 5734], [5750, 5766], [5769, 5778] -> 0.6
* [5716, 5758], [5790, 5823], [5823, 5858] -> -0.9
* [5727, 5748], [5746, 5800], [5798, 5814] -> 2.6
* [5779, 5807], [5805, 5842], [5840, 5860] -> -1.1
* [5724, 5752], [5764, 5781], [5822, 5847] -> -0.1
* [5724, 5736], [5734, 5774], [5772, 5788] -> -0.4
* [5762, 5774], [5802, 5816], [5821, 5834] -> -0.3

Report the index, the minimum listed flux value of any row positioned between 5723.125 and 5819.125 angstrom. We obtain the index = 4.672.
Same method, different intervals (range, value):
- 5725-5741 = 5.19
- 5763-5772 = 5.429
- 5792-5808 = 4.971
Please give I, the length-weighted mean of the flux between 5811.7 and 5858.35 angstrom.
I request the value 5.07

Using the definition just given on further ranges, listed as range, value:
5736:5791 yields 5.12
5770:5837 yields 5.12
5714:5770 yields 5.2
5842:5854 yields 5.01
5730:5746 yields 5.46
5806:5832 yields 5.16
